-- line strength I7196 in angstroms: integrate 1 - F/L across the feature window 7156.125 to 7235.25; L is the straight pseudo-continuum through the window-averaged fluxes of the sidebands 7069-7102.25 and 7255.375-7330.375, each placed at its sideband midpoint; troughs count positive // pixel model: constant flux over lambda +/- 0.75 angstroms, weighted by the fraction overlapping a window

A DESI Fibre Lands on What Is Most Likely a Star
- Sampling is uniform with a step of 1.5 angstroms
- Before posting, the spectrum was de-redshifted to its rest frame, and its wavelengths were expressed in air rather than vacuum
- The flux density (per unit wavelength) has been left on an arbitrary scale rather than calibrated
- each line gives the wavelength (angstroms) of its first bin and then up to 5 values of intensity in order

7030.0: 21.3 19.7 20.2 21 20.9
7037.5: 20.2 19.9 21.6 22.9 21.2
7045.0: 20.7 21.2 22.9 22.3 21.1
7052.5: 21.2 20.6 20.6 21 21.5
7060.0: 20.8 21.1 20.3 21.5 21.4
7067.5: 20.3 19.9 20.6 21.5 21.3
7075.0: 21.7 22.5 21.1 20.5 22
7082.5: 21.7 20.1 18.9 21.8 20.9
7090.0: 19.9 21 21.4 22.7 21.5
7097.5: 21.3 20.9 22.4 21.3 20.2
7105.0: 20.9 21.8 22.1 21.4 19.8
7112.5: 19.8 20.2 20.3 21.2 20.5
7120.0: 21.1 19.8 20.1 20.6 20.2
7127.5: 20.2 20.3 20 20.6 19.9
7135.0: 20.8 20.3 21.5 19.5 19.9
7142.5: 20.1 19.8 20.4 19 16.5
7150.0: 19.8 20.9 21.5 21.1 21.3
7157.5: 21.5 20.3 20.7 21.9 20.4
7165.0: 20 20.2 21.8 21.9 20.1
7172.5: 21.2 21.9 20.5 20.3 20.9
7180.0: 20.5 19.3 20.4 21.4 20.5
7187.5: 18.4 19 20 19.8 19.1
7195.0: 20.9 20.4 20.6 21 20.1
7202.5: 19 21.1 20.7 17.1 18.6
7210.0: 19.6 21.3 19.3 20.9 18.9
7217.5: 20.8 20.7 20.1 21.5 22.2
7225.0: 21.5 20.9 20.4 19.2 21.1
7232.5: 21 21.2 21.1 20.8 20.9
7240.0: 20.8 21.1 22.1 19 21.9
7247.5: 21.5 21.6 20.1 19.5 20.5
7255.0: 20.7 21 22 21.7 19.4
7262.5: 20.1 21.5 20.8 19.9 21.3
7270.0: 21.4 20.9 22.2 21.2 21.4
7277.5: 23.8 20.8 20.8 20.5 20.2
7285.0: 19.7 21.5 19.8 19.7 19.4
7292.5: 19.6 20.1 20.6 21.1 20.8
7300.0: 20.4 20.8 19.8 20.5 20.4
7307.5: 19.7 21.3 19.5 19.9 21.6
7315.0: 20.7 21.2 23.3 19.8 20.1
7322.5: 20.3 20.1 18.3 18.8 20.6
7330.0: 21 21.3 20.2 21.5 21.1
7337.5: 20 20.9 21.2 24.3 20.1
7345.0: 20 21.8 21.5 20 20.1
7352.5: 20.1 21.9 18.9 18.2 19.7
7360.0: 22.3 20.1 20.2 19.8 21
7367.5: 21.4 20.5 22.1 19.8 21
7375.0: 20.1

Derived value 1.7 angstroms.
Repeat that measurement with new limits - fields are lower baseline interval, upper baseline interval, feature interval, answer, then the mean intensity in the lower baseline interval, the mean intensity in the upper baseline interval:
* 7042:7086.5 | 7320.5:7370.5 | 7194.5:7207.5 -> 0.4 angstroms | 21.1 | 20.6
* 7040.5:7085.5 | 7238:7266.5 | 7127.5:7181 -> 1.4 angstroms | 21.2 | 20.8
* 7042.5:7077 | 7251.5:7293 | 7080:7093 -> 0.2 angstroms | 21.2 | 20.8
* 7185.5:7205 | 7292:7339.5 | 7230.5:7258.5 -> -1.0 angstroms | 20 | 20.5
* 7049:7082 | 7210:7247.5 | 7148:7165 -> 0.3 angstroms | 21.1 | 20.8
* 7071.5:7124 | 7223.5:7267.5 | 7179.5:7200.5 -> 0.8 angstroms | 21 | 20.8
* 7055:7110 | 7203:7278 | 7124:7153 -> 1.3 angstroms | 21.1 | 20.8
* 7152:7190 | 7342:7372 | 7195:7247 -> 0.4 angstroms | 20.7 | 20.6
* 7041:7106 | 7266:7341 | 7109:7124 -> 0.5 angstroms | 21.2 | 20.6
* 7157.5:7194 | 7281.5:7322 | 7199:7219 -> 0.6 angstroms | 20.5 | 20.4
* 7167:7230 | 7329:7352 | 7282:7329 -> 1.2 angstroms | 20.3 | 21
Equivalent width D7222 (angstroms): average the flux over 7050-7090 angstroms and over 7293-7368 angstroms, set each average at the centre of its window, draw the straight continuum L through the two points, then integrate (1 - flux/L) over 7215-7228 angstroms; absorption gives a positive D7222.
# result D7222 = 0.0 angstroms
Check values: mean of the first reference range 21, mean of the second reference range 20.6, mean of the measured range 20.8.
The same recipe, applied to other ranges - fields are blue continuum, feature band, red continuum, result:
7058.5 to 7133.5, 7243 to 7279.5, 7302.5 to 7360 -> -0.7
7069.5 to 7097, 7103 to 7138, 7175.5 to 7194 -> 0.3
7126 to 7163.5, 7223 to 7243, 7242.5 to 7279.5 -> -0.1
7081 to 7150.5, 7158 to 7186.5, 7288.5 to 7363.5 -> -0.3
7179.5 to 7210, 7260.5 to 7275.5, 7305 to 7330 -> -0.5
